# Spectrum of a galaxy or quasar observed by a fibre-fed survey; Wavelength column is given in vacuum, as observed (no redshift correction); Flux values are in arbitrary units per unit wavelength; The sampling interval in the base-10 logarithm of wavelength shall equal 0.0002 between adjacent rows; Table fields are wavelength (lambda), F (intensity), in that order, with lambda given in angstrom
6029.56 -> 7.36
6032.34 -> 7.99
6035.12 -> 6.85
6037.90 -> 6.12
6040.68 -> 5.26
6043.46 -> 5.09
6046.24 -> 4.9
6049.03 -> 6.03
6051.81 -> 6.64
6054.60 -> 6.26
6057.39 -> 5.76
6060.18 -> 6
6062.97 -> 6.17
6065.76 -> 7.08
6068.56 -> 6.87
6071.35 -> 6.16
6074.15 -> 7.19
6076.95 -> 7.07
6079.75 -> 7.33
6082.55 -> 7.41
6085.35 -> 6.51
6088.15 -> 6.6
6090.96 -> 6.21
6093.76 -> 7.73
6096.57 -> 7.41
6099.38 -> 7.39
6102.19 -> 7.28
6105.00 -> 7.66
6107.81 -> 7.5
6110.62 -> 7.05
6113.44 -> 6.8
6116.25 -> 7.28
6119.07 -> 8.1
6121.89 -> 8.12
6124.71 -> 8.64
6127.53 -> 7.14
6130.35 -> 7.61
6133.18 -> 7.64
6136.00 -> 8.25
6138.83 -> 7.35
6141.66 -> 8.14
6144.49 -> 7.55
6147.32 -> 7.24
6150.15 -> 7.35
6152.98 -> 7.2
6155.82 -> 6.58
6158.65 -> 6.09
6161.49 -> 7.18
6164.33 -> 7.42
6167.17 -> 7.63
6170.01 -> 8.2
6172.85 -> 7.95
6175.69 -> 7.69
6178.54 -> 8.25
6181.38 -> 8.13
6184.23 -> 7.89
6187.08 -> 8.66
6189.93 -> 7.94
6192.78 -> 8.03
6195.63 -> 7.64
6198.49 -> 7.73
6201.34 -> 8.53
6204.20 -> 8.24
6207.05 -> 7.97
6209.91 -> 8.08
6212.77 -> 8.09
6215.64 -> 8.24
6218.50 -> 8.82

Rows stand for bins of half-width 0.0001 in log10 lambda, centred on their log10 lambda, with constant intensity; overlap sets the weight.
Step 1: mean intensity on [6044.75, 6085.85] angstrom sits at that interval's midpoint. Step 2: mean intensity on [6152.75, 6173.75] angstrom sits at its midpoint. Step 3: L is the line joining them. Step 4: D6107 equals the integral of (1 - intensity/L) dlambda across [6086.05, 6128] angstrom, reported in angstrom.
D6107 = -3.4 angstrom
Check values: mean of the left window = 6.49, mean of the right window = 7.27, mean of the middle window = 7.39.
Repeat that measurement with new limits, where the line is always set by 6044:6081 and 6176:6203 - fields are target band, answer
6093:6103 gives -0.86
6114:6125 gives -1.13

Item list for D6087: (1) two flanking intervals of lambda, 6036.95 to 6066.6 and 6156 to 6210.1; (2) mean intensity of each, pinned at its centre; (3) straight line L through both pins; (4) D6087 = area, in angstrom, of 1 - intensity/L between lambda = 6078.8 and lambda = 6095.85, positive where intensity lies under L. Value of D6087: -1.44 angstrom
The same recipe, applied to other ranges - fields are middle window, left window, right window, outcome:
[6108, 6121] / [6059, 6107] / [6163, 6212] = -0.2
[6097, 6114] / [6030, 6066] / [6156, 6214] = -1.1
